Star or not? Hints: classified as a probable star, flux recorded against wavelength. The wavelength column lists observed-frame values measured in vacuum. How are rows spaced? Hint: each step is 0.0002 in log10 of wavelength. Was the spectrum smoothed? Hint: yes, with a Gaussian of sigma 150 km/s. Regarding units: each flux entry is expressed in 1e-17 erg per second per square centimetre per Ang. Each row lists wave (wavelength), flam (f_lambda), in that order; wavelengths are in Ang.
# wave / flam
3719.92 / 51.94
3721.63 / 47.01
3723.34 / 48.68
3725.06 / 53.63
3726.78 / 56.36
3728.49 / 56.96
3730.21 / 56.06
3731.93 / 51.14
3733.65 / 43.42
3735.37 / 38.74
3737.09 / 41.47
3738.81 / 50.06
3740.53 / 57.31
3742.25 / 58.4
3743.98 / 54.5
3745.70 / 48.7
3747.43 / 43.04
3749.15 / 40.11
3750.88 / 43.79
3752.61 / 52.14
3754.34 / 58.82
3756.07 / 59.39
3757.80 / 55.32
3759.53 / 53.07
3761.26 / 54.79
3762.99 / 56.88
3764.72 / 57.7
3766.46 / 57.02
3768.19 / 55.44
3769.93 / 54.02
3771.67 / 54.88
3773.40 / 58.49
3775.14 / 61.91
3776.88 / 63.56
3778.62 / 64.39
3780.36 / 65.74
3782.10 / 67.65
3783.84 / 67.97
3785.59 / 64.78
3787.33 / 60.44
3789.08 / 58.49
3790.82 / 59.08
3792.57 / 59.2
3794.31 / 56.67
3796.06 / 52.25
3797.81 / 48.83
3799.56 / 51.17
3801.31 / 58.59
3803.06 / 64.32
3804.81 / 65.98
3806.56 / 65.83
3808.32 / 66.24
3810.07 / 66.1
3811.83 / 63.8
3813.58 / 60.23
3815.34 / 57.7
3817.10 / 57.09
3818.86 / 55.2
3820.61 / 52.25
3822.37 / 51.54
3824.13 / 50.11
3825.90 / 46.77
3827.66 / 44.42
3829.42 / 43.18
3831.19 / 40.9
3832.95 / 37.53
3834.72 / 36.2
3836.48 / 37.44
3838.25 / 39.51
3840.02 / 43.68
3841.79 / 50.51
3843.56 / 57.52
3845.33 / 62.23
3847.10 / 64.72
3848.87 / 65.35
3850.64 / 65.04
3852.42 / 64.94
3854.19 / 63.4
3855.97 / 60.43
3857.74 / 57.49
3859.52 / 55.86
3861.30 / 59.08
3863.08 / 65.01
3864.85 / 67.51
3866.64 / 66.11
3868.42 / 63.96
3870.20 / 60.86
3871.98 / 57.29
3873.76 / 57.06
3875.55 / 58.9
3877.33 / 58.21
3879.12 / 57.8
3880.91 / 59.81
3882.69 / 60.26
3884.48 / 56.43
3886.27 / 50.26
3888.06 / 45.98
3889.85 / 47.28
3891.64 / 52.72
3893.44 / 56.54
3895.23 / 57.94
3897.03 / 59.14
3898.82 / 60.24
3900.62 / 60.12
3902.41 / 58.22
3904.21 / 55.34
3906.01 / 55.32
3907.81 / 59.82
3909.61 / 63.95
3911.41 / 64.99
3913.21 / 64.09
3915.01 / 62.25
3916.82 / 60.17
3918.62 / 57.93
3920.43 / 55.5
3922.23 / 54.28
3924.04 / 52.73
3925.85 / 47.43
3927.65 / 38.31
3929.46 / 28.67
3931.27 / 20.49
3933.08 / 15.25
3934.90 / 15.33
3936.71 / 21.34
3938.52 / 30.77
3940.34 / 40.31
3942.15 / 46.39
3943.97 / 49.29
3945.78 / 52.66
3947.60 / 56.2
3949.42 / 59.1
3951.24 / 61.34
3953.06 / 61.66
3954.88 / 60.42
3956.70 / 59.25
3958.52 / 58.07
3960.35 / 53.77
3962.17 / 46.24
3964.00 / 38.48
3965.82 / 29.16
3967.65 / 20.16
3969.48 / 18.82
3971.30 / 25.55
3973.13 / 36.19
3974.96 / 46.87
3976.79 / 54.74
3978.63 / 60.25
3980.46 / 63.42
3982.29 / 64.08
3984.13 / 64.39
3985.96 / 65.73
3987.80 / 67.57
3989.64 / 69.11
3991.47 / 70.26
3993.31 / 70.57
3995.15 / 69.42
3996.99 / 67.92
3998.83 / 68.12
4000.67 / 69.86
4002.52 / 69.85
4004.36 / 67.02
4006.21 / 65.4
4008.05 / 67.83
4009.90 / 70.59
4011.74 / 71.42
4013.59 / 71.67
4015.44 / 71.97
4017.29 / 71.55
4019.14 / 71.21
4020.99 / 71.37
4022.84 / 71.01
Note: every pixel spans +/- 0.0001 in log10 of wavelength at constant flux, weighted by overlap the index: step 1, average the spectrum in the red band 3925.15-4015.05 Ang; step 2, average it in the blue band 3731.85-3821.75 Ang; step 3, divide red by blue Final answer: 0.92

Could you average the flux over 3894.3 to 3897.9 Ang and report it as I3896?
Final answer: 58.5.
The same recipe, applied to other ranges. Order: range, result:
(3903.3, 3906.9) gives 55.3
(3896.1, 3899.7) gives 59.7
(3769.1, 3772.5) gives 54.4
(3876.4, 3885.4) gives 58.5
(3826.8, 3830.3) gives 43.8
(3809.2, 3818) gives 60.9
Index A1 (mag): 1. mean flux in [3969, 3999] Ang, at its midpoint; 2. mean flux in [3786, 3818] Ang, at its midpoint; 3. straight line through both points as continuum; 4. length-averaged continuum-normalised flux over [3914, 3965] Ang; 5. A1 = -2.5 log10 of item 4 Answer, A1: 0.248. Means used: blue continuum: 59.6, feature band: 46.6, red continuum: 58.2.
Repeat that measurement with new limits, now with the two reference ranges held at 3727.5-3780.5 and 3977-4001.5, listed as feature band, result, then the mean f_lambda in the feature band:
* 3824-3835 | 0.33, 42.5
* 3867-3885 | 0.02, 59.3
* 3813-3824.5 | 0.04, 55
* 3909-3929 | 0.13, 55.8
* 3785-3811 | -0.07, 59.8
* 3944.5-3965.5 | 0.19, 54.4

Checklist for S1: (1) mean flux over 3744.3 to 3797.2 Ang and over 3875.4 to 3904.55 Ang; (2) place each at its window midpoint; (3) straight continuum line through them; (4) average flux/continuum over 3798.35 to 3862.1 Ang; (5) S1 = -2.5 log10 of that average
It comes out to 0.028 mag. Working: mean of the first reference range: 56.8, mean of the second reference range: 56.1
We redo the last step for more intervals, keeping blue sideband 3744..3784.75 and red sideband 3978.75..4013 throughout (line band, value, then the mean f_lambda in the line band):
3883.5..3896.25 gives 0.19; 52.5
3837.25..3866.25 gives 0.03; 58.9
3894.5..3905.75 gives 0.08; 58.3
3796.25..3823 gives -0.01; 58.9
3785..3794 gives -0.05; 60.1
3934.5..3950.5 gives 0.47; 42.3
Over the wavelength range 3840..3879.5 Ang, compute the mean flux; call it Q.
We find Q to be 60.5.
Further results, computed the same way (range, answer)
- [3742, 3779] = 54.7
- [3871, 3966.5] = 51.2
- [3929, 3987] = 44.7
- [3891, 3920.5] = 59.2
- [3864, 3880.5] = 60.8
